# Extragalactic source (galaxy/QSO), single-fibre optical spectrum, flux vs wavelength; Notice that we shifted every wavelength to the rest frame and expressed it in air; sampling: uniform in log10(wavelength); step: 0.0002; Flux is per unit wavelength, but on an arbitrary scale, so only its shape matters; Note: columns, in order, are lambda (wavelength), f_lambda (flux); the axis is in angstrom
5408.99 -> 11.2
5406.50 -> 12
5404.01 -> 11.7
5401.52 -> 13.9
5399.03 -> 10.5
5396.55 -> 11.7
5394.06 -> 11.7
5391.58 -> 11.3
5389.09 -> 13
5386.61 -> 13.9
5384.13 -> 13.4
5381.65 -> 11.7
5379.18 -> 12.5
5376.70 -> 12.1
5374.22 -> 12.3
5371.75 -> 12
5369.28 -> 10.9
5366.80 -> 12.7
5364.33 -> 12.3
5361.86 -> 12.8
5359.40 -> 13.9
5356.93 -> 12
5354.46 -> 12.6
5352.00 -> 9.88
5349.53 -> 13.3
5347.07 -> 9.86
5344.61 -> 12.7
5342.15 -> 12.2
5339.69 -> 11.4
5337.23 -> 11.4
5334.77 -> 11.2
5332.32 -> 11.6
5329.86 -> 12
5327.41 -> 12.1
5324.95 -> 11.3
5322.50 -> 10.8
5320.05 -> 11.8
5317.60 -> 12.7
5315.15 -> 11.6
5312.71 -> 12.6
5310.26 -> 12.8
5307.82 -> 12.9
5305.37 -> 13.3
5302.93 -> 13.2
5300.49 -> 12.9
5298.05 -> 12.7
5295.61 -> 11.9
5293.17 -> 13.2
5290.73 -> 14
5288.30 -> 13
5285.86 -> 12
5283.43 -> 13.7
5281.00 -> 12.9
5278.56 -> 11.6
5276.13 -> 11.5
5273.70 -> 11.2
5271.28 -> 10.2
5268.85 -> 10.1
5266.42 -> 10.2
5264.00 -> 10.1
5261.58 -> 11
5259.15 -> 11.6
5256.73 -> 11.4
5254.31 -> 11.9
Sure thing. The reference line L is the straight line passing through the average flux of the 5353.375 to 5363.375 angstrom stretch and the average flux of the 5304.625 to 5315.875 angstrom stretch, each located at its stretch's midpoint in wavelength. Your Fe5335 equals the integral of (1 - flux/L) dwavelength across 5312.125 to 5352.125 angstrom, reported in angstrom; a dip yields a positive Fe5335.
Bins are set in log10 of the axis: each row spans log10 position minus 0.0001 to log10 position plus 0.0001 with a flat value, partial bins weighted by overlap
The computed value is 3.2 angstrom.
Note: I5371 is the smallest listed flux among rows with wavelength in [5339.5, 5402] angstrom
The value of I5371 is 9.86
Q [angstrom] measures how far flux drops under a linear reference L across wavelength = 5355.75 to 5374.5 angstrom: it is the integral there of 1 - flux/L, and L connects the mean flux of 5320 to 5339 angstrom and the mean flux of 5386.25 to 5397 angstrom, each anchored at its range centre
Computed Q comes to -0.7 angstrom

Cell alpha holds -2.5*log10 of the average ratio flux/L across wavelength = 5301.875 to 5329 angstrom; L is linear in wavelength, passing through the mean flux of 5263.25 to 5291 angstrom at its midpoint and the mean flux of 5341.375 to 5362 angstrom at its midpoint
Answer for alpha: -0.03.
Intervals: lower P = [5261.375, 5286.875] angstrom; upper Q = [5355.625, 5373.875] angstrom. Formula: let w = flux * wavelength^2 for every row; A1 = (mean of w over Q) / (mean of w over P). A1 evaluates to 1.1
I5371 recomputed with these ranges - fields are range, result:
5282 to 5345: 10.8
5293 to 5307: 11.9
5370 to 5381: 12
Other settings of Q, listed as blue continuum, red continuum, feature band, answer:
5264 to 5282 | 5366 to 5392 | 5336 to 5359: 0.4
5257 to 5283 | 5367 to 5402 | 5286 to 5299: -1.8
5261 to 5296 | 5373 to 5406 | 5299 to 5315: -1.3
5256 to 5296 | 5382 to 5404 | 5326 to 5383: 0.8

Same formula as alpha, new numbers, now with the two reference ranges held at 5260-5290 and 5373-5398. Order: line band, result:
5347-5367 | -0.01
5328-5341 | 0.04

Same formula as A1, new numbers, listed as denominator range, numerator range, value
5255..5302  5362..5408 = 1.07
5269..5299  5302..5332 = 1.01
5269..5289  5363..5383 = 1.05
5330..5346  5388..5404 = 1.04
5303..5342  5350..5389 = 1.05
